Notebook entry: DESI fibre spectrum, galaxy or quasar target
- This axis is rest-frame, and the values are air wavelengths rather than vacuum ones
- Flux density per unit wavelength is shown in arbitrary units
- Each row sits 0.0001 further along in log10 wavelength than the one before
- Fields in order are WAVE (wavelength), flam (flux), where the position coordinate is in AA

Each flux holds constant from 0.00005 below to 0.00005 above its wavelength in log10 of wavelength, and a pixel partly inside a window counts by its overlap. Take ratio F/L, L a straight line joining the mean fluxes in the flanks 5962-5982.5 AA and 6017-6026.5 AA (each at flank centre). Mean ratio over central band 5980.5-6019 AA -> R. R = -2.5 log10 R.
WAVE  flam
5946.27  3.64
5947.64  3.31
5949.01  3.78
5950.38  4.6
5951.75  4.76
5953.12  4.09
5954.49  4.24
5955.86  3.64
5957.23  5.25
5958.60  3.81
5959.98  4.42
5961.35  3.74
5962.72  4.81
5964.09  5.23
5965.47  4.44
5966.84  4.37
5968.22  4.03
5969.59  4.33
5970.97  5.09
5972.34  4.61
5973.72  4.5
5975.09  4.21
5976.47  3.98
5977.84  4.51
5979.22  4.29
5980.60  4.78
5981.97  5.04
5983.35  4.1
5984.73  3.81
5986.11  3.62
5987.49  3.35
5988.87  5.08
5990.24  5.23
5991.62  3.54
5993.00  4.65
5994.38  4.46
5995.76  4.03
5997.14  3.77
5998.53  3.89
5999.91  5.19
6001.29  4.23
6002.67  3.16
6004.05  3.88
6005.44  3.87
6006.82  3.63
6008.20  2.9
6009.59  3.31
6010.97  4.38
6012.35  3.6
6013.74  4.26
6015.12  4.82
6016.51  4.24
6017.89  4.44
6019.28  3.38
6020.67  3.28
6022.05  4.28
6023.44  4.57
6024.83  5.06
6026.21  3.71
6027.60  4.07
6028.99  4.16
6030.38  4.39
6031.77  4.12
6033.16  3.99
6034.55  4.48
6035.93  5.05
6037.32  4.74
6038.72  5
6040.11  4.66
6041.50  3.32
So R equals 0.06 mag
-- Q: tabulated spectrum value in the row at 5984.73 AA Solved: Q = 3.81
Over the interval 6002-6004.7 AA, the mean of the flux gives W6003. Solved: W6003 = 3.52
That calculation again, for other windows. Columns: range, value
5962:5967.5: 4.71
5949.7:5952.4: 4.68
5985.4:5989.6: 4.03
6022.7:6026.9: 4.45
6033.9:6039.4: 4.82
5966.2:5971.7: 4.46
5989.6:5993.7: 4.46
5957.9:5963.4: 4.2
